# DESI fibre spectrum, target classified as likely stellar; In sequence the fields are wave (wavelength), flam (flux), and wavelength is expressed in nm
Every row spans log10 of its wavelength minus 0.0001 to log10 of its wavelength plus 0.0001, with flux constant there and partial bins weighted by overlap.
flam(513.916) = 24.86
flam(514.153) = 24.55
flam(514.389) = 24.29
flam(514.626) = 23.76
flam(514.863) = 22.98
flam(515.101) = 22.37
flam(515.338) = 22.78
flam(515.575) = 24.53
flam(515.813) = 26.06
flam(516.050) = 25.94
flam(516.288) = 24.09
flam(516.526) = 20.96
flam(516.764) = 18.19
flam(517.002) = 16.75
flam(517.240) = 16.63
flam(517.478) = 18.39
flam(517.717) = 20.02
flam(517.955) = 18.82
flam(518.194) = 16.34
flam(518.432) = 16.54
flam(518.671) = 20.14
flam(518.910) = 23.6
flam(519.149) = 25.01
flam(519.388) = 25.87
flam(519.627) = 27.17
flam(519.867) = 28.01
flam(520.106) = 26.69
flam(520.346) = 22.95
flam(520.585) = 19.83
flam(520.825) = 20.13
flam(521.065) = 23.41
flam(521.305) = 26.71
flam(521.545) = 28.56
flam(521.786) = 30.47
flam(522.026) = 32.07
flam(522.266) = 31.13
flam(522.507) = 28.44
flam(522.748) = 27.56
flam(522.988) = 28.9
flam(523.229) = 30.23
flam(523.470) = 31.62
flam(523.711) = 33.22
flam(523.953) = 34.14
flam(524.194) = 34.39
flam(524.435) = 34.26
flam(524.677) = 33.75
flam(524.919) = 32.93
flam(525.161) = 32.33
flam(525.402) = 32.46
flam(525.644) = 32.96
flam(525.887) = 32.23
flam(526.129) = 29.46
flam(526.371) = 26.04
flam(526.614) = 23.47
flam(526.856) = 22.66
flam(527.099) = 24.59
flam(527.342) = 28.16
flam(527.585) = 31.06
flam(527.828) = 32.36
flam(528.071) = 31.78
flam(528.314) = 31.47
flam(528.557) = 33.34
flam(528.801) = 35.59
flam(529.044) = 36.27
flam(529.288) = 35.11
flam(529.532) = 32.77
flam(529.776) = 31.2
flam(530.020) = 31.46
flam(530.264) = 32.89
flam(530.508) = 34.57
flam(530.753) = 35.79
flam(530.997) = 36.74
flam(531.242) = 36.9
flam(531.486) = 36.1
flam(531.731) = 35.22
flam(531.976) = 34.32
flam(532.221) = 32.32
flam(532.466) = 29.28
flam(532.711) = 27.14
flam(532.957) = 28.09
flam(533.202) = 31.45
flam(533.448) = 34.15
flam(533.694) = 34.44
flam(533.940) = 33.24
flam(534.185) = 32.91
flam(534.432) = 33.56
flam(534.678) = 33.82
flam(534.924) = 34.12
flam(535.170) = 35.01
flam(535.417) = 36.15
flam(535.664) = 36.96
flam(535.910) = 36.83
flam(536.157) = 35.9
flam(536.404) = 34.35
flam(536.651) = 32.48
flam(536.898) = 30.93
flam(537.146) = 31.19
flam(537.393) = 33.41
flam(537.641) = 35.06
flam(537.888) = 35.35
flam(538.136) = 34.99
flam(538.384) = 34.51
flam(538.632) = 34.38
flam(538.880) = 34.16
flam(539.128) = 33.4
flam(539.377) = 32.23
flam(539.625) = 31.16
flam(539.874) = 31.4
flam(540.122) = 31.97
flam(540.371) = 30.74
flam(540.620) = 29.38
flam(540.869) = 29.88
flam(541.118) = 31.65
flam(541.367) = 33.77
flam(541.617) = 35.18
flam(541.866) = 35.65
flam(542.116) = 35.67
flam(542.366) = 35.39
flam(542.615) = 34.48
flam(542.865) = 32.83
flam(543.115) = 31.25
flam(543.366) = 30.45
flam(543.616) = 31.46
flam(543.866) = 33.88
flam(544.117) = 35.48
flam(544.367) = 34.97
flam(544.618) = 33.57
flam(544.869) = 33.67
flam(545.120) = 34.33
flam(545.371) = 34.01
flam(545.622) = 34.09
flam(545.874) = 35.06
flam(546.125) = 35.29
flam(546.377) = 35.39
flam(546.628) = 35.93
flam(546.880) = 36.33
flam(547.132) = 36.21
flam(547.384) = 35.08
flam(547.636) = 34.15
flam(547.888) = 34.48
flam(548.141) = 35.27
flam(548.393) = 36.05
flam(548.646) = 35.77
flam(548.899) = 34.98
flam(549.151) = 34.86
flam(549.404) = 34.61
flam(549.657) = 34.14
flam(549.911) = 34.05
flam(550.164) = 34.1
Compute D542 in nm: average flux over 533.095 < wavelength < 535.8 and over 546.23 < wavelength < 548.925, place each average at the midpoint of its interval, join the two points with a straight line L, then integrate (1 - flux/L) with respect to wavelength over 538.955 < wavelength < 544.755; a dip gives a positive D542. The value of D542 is 0.34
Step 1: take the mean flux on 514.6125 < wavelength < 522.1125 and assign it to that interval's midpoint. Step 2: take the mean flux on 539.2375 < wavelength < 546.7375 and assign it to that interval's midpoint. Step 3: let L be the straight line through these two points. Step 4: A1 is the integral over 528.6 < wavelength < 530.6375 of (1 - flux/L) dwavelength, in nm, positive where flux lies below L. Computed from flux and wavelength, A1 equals -0.44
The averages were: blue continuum 22.9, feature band 33.7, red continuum 33.3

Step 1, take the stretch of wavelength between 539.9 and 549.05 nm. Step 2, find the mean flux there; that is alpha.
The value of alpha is 34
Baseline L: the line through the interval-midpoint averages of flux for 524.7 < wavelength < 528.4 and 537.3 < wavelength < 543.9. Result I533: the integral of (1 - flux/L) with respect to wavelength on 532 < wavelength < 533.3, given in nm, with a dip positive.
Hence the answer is 0.05 nm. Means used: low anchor 29.7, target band 30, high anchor 33.1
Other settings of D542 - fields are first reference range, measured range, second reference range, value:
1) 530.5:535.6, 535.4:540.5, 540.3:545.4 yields -0.033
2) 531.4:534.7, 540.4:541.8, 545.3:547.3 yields 0.089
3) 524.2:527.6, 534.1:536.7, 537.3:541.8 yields -0.229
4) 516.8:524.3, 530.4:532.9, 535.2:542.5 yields -0.281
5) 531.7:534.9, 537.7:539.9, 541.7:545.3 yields -0.036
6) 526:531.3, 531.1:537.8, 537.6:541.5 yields -0.296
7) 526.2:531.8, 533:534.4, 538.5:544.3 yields -0.029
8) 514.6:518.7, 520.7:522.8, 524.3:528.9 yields -0.142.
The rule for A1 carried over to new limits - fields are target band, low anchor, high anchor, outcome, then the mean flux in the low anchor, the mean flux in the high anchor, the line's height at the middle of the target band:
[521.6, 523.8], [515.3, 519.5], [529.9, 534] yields -0.42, 21.1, 33.2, 25.5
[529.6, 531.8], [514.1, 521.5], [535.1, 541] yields -0.38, 22.4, 33.4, 29.4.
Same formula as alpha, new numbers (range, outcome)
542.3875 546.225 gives 33.7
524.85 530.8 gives 31.3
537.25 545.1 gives 33.3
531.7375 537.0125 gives 33.3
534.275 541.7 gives 33.4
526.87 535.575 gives 32.8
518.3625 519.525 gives 22.6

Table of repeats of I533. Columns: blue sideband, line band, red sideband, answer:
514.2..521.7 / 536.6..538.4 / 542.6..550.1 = -0.161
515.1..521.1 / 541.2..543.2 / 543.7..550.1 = -0.095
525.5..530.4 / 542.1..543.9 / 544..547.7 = 0.066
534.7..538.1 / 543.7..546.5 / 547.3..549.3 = 0.035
